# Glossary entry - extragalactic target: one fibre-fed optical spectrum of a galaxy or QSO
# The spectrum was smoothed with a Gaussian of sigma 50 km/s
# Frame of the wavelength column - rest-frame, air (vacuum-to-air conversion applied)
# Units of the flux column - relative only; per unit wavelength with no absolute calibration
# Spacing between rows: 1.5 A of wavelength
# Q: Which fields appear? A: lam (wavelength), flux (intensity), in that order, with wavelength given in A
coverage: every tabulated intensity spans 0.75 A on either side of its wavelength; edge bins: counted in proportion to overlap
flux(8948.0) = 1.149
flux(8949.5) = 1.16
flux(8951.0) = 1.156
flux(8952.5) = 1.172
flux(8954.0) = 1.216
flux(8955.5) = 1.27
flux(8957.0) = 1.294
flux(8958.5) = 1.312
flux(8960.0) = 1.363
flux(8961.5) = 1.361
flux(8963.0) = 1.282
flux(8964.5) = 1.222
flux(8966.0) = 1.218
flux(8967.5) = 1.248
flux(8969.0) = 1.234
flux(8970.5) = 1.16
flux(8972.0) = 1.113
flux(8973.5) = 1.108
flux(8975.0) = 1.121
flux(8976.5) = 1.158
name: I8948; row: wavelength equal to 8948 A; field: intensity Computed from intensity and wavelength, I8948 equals 1.149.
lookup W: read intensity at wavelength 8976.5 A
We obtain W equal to 1.158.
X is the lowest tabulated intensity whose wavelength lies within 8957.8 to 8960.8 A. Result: 1.312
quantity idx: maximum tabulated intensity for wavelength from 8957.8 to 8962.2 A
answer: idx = 1.363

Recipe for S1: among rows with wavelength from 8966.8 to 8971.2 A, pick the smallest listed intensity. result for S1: 1.16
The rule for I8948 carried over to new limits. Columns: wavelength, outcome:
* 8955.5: 1.27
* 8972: 1.113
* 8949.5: 1.16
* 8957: 1.294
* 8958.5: 1.312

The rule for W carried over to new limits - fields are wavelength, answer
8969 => 1.234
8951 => 1.156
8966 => 1.218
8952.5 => 1.172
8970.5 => 1.16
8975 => 1.121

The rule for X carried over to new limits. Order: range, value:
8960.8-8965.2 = 1.222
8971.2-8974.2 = 1.108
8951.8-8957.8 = 1.172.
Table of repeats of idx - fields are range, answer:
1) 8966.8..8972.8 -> 1.248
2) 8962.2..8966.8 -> 1.282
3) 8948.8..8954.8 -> 1.216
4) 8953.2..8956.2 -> 1.27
